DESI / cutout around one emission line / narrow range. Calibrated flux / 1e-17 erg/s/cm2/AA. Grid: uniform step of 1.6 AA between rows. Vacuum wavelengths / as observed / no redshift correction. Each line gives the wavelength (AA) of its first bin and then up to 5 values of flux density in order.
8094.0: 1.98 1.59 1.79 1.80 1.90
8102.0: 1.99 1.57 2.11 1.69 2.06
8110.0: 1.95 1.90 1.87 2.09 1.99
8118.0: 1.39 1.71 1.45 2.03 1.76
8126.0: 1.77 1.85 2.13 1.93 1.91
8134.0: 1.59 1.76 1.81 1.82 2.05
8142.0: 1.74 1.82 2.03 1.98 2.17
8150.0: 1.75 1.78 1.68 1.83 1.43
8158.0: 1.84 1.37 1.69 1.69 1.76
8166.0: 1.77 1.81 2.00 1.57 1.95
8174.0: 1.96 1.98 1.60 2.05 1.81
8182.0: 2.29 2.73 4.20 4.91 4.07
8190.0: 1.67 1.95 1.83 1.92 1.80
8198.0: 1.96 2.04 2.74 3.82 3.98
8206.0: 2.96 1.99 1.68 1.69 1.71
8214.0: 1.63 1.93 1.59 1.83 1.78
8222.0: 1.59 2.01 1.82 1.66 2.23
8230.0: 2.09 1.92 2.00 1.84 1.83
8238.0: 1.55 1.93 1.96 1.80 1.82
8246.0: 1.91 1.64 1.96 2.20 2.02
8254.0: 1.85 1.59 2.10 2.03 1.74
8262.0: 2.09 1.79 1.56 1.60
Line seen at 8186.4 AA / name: [S II] 6716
